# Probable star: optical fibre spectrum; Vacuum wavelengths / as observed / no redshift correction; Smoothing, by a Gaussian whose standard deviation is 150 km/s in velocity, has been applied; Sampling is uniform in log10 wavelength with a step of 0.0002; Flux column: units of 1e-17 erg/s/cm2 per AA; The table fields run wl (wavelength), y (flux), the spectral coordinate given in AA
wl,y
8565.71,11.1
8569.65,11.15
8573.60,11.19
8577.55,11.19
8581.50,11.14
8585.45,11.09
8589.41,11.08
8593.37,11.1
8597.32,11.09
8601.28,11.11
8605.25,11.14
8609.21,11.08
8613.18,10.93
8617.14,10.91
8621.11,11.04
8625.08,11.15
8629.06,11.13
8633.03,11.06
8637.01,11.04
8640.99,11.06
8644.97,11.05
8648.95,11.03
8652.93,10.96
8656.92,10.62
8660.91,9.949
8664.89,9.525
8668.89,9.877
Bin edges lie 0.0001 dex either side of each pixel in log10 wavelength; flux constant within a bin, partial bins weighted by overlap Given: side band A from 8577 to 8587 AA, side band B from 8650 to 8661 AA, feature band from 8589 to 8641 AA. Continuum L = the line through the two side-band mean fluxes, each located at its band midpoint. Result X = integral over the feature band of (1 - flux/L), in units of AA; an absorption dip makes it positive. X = -0.7 AA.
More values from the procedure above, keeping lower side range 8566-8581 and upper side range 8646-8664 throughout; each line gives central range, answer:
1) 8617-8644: -0.7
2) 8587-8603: -0.1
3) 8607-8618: -0.1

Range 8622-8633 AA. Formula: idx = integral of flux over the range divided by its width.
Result 11.1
